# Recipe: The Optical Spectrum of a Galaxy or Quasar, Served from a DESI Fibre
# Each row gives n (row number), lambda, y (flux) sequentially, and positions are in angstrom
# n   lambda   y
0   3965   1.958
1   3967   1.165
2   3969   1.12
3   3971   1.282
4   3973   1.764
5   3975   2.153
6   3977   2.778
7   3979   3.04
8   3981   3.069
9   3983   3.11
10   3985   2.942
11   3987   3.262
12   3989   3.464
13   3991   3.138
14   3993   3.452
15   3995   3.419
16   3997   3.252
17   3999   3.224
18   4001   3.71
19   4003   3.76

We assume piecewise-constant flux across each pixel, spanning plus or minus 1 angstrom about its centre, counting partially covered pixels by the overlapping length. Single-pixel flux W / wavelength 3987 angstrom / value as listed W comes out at 3.262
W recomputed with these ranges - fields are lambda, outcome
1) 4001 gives 3.71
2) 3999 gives 3.224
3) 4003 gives 3.76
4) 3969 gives 1.12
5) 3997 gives 3.252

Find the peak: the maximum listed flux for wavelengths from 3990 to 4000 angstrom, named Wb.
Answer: 3.452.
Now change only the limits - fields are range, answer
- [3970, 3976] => 2.153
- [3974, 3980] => 3.04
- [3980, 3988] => 3.262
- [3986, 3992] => 3.464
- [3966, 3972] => 1.282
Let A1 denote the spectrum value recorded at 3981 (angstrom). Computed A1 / 3.069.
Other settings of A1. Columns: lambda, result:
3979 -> 3.04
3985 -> 2.942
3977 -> 2.778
